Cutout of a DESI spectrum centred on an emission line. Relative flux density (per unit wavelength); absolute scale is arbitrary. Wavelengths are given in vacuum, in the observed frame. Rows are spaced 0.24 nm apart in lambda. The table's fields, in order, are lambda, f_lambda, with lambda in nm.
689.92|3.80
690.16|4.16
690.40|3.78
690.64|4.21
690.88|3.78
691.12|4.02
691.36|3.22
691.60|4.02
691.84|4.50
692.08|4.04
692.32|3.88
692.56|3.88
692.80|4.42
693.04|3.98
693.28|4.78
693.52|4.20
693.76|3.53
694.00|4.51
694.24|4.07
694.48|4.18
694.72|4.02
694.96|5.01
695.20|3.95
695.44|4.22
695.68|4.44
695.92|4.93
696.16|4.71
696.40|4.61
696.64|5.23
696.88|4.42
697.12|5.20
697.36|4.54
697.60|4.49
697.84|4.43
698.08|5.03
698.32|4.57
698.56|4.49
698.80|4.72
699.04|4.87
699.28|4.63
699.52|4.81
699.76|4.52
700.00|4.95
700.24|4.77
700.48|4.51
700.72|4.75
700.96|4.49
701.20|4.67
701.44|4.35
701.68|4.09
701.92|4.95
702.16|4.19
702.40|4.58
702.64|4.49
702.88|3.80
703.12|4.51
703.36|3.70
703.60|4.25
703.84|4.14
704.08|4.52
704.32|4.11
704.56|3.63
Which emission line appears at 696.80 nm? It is Mg II 2798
